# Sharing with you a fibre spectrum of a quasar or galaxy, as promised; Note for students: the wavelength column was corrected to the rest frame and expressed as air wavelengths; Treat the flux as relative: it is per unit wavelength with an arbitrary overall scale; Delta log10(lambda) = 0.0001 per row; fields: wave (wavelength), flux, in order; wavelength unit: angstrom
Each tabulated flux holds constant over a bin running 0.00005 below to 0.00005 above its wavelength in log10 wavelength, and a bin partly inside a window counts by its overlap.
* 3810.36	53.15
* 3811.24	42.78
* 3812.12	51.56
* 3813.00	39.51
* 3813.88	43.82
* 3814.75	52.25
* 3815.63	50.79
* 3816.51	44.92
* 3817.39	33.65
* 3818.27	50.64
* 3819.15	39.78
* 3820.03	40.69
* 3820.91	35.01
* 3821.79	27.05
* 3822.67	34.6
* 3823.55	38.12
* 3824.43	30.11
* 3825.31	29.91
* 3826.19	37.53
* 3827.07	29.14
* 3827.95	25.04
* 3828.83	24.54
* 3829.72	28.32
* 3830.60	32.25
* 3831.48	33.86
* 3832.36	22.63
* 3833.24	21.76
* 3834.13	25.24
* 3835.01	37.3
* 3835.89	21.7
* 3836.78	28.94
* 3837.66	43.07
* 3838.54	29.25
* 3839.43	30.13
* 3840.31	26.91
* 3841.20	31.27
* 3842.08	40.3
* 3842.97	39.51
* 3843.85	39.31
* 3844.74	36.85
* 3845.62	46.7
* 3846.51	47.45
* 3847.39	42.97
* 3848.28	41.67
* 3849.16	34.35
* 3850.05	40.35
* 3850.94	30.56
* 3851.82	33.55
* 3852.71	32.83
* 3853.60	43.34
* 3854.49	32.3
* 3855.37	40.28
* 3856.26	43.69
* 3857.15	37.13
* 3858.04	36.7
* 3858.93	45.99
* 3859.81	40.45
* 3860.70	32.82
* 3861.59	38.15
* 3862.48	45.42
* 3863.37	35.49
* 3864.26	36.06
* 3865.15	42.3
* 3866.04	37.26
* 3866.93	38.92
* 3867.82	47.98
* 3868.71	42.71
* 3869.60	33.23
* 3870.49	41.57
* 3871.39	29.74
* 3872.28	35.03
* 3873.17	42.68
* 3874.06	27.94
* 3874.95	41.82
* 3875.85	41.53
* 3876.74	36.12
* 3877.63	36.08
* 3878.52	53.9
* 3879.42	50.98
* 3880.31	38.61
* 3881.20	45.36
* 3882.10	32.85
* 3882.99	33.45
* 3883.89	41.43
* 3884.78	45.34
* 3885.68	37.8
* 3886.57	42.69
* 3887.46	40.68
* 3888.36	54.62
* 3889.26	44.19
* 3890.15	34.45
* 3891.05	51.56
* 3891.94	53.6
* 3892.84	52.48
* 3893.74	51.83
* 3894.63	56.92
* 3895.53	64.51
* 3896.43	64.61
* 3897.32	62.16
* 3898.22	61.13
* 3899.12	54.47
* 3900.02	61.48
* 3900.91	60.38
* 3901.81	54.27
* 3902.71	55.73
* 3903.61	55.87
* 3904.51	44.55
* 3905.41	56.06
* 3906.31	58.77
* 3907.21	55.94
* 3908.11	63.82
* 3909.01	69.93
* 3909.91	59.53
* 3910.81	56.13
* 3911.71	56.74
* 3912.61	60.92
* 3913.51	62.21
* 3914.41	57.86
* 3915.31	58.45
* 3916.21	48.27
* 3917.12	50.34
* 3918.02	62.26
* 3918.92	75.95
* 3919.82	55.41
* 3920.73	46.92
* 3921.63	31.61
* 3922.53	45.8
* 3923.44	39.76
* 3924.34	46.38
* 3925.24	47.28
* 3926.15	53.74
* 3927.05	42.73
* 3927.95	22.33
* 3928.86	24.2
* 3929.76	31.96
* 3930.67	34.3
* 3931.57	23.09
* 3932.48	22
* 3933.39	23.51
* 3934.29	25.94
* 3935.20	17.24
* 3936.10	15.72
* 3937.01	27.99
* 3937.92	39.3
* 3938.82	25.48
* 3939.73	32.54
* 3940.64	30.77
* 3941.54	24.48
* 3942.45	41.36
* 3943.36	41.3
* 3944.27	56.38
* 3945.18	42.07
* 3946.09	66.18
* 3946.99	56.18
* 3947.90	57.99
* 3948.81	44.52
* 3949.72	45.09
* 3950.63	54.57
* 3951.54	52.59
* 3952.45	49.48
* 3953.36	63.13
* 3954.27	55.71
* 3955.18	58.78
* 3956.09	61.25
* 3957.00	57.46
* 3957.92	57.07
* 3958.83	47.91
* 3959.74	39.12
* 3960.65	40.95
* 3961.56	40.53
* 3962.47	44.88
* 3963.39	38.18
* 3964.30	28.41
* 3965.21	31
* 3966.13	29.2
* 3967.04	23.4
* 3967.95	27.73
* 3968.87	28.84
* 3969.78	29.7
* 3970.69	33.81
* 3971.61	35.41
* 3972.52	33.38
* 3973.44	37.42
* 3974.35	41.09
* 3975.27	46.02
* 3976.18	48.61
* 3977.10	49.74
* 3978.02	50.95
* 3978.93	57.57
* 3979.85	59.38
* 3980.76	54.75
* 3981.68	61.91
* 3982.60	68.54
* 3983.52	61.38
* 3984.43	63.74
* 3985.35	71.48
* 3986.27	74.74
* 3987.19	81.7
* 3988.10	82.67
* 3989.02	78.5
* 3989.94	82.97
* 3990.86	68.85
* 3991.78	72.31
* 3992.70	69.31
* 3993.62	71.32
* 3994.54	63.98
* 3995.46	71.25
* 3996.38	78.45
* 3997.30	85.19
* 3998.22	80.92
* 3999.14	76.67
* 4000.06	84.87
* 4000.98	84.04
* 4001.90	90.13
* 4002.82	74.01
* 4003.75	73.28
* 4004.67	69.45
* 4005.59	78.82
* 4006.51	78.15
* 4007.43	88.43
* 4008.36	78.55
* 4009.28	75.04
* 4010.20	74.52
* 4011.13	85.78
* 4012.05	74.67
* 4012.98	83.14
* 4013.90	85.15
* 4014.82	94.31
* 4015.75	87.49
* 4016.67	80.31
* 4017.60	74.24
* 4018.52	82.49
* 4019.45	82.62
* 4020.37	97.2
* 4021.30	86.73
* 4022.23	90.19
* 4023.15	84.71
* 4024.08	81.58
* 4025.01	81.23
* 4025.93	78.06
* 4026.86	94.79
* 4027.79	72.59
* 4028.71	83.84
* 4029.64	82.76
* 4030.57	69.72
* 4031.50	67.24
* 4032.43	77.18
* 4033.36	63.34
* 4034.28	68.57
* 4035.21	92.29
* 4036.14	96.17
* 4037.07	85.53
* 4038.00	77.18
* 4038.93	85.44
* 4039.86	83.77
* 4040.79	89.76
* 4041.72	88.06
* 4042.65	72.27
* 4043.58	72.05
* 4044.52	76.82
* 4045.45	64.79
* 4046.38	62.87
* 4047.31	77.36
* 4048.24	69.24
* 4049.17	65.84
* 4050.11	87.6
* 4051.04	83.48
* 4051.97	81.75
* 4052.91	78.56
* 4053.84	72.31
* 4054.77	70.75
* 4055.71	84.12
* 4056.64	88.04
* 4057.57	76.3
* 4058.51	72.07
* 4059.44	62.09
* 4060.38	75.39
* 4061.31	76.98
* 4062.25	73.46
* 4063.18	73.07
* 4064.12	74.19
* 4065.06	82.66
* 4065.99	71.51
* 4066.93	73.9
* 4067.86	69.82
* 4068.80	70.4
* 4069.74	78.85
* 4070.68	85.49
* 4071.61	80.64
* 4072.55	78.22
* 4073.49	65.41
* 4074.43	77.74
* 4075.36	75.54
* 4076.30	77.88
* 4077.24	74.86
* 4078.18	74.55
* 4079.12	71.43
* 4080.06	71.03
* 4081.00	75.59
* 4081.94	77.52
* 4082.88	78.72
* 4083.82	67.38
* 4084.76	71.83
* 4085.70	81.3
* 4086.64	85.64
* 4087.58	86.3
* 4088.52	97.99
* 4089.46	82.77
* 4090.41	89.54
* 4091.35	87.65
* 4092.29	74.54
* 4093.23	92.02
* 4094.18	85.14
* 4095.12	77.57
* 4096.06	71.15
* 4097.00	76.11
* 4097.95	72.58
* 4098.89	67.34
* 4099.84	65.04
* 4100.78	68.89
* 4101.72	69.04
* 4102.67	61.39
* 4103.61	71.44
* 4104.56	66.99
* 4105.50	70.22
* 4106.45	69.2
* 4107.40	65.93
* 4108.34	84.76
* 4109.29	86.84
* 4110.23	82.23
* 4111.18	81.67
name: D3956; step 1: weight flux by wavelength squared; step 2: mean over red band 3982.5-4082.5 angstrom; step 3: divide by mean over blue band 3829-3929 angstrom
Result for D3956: 1.91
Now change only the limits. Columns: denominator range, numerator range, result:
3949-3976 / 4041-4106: 1.89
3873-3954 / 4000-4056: 1.82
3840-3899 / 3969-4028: 1.82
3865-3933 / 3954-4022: 1.42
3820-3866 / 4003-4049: 2.50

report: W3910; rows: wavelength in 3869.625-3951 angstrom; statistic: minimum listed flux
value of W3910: 15.72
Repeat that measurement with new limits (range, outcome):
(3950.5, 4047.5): 23.4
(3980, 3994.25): 54.75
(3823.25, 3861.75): 21.7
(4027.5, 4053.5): 62.87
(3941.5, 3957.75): 24.48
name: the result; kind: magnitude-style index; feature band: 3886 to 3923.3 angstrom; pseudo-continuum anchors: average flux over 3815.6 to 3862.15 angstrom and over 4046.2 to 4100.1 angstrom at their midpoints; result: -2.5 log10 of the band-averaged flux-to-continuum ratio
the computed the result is -0.17 mag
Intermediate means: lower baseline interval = 35.4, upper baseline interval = 76.8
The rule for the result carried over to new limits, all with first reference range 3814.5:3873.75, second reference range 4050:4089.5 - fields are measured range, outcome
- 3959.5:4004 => 0.07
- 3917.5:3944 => 0.38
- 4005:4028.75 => -0.22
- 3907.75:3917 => -0.21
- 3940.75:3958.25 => 0.08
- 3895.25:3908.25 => -0.24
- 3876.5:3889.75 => 0.03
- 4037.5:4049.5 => -0.06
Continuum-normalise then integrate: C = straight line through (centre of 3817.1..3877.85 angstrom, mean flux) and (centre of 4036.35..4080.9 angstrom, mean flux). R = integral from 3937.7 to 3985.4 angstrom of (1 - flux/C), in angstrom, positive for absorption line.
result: 9.84 angstrom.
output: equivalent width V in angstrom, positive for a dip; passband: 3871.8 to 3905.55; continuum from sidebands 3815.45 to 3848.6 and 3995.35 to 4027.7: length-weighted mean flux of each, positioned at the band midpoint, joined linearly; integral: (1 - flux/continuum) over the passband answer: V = 1.3 angstrom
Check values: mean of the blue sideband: 34.6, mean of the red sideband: 81.9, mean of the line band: 47.8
